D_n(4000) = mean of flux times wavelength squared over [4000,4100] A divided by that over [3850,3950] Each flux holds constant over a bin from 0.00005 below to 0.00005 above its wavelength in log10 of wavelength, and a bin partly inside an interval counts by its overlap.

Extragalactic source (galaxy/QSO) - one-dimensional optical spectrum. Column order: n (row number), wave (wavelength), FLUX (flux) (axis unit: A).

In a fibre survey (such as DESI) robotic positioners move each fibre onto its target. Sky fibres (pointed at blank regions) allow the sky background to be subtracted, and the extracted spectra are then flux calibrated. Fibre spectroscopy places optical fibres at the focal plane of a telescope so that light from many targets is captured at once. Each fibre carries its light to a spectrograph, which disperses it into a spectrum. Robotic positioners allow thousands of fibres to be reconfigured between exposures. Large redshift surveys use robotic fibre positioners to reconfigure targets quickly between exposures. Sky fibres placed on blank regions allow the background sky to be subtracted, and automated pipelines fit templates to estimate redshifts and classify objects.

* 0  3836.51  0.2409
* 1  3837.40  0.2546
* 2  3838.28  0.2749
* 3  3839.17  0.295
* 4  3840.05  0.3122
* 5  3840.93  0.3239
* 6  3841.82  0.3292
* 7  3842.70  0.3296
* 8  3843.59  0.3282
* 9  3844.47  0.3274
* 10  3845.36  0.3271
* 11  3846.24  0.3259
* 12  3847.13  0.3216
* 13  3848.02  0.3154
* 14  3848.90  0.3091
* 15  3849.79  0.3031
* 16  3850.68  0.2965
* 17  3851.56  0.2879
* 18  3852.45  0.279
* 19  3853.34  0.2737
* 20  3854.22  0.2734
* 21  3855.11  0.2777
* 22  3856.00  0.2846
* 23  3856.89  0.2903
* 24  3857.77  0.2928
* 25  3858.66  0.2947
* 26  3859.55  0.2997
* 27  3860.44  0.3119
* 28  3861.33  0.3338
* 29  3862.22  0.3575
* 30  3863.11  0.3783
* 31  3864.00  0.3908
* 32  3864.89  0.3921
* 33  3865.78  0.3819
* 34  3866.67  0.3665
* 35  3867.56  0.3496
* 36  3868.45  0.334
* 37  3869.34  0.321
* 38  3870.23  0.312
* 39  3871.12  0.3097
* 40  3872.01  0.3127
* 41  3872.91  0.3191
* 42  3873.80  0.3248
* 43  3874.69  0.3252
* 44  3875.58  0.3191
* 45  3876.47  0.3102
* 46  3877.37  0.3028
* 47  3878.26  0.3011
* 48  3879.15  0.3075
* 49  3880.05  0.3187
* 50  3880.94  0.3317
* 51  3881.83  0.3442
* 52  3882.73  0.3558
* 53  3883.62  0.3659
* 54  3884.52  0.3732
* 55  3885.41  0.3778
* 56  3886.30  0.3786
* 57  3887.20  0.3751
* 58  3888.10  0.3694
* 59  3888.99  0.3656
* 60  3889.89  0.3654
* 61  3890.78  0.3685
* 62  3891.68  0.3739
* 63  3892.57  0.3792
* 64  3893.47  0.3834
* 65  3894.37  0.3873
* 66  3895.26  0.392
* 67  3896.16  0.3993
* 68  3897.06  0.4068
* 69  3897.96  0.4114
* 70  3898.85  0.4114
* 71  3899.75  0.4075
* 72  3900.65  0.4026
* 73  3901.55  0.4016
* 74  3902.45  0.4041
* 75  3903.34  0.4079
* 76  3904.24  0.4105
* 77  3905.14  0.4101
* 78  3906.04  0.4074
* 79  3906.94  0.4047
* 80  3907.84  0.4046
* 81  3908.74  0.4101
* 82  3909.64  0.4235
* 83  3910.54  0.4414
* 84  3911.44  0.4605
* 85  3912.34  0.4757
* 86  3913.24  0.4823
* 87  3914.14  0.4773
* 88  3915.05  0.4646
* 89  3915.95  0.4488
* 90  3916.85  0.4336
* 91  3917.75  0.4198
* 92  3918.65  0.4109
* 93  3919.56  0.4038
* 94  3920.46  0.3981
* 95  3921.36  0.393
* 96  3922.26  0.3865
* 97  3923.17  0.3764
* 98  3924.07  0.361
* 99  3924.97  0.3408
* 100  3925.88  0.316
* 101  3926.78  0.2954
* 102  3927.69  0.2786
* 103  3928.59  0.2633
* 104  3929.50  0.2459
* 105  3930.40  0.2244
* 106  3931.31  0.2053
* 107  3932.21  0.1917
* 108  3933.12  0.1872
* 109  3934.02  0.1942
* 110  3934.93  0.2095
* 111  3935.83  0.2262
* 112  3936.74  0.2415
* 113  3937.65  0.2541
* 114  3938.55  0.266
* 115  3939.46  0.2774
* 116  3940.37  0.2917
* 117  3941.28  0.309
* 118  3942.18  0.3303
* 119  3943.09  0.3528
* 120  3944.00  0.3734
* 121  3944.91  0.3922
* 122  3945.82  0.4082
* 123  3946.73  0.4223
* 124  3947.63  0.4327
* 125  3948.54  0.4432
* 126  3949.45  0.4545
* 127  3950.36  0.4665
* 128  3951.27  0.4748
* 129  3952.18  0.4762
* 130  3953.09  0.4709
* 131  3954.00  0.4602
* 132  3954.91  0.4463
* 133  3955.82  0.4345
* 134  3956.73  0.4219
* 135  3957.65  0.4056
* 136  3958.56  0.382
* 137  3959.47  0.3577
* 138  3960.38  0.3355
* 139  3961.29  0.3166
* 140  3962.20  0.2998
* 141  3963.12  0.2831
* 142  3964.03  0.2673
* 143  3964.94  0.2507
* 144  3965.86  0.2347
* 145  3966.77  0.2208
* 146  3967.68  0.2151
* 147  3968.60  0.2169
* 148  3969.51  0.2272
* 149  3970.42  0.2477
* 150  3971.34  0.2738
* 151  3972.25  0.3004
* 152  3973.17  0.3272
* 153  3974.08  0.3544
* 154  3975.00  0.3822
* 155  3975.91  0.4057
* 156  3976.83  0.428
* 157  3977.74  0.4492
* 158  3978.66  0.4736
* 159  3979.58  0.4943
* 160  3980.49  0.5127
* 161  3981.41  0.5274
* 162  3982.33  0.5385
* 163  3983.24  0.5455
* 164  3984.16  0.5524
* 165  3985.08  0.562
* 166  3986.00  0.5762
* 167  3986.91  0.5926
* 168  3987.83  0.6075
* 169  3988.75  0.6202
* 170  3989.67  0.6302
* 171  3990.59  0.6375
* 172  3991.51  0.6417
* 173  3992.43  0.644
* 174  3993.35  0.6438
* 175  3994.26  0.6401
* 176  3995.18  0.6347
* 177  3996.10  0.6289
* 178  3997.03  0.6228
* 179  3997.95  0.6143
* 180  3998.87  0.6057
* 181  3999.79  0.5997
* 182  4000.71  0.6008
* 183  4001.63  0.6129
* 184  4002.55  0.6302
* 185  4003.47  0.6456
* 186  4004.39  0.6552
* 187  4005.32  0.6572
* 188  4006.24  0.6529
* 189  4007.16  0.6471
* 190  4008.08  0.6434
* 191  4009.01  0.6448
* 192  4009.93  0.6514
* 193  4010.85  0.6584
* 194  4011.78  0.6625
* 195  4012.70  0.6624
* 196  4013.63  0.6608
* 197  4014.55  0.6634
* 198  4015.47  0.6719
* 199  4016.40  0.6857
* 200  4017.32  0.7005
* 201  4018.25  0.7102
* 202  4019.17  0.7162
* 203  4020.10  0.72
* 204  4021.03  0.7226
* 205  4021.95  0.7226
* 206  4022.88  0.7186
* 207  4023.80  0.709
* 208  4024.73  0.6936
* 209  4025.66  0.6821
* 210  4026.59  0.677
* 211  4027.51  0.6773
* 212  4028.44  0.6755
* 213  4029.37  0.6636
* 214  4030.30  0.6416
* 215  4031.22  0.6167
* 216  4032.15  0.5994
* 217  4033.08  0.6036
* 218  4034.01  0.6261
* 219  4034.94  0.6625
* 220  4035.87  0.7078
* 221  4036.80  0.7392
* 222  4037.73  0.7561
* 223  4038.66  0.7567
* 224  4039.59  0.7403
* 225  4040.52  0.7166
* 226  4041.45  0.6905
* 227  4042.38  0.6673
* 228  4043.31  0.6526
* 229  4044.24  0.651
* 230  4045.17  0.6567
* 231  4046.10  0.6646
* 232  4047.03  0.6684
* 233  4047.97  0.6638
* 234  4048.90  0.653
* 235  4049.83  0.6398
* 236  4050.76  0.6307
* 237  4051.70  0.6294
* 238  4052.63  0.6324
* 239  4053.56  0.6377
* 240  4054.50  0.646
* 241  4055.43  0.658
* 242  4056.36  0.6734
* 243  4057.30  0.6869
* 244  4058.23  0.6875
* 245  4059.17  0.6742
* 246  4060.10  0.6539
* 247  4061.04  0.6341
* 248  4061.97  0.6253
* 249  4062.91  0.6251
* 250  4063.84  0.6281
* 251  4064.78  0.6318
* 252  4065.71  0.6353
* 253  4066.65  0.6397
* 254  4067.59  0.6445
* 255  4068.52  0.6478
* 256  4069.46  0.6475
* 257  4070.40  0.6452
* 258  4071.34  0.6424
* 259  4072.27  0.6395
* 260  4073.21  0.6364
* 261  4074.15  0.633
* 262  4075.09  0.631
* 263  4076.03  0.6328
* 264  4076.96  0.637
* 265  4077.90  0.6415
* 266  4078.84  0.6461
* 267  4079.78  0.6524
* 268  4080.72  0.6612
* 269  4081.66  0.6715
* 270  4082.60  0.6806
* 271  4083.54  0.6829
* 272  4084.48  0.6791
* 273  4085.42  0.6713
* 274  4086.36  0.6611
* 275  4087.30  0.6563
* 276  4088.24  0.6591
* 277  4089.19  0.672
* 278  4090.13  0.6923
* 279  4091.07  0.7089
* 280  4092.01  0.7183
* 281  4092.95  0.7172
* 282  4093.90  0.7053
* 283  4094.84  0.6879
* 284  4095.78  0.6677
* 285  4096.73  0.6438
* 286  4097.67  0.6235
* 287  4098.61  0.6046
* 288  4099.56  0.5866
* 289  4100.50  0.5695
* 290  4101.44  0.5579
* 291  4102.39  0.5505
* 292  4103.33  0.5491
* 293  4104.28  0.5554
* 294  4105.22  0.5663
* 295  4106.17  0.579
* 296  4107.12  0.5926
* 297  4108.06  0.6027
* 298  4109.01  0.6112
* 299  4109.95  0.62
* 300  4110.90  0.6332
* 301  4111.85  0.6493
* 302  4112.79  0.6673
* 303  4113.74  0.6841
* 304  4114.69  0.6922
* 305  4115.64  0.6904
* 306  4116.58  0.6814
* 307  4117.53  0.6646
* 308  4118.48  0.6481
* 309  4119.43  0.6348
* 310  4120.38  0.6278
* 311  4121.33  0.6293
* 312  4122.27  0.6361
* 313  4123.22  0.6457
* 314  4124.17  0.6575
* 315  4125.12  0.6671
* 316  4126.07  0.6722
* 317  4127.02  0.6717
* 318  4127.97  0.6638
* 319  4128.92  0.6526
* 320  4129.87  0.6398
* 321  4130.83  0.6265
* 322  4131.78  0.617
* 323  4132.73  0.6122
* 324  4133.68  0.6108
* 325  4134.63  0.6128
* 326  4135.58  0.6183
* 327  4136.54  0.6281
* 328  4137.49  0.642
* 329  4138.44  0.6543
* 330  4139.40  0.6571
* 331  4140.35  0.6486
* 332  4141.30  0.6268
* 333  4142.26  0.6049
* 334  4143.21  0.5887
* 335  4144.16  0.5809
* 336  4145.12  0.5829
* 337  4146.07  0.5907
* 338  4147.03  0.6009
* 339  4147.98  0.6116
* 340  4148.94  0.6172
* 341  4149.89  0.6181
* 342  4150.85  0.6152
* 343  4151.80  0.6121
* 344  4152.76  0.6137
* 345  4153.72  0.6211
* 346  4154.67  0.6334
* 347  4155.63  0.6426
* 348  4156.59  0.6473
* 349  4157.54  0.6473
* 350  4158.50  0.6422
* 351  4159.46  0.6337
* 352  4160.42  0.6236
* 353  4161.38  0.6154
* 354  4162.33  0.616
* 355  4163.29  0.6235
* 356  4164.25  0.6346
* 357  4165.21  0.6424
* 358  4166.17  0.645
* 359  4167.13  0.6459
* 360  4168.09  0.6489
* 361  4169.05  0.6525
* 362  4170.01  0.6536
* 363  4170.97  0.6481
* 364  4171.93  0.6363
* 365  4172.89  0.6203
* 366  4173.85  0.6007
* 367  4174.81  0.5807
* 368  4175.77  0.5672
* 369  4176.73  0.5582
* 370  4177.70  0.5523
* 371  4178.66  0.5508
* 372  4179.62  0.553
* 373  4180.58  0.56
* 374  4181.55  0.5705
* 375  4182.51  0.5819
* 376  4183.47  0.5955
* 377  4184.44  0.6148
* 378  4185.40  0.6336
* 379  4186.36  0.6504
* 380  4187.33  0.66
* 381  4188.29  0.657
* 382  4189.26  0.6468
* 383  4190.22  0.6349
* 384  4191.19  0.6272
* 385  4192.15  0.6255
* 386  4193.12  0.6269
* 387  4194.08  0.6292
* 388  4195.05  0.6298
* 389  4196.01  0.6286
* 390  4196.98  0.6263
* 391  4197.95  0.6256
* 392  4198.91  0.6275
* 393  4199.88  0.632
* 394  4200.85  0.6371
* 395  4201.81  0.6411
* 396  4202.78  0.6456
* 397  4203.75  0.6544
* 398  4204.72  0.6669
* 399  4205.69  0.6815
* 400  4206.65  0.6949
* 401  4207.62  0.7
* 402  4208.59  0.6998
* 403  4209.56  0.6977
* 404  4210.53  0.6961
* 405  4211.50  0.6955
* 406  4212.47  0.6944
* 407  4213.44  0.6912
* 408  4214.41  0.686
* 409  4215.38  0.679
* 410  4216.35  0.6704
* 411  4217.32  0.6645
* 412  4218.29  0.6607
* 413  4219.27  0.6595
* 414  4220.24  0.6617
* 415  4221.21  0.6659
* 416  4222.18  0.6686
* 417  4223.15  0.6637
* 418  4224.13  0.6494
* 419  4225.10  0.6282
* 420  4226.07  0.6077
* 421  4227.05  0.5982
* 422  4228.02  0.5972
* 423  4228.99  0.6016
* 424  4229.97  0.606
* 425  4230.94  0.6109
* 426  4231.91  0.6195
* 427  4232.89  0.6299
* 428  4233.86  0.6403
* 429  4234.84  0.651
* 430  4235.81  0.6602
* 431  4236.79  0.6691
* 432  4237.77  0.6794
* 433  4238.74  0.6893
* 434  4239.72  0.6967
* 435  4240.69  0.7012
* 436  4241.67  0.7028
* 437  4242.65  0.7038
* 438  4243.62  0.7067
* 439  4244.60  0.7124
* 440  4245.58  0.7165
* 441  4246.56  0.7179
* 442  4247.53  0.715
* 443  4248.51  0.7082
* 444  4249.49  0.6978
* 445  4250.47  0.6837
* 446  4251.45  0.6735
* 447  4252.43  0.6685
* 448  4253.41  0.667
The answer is 2.04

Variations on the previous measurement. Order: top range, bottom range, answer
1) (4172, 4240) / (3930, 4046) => 1.37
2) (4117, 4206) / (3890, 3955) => 1.89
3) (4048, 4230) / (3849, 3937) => 2.06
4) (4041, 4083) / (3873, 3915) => 1.84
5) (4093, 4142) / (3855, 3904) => 2.02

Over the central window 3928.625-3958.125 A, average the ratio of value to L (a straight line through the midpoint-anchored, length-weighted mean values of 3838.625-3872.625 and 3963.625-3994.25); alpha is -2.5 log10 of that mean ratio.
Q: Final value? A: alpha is 0.20 mag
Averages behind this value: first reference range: 0.32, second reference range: 0.446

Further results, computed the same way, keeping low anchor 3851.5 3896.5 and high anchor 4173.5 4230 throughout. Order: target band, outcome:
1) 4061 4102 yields -0.23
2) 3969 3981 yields 0.15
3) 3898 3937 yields 0.04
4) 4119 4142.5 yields -0.12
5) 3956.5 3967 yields 0.31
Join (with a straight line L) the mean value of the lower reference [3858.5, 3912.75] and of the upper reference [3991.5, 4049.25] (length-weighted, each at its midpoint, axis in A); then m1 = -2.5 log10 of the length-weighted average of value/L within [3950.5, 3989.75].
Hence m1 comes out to 0.34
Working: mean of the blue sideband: 0.369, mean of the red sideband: 0.665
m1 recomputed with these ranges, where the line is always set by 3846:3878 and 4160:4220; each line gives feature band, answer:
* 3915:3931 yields 0.07 mag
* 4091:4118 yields -0.14 mag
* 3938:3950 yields 0.09 mag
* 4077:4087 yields -0.24 mag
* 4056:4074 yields -0.25 mag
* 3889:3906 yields -0.12 mag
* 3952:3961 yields -0.01 mag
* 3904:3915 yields -0.19 mag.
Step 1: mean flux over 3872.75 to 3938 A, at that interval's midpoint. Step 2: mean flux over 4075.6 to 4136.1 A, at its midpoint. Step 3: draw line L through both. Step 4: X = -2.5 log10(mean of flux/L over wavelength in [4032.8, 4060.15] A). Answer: -0.20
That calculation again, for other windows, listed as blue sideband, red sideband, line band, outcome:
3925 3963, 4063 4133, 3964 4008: -0.18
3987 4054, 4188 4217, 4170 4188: 0.10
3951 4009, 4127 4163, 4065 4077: -0.14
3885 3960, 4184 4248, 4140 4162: -0.04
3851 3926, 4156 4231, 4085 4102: -0.19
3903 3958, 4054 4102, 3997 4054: -0.21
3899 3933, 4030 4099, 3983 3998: -0.18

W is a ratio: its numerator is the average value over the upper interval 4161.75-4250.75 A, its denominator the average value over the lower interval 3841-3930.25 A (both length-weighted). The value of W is 1.8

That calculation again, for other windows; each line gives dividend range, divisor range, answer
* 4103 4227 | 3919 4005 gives 1.53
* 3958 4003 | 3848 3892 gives 1.41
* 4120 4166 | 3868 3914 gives 1.68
